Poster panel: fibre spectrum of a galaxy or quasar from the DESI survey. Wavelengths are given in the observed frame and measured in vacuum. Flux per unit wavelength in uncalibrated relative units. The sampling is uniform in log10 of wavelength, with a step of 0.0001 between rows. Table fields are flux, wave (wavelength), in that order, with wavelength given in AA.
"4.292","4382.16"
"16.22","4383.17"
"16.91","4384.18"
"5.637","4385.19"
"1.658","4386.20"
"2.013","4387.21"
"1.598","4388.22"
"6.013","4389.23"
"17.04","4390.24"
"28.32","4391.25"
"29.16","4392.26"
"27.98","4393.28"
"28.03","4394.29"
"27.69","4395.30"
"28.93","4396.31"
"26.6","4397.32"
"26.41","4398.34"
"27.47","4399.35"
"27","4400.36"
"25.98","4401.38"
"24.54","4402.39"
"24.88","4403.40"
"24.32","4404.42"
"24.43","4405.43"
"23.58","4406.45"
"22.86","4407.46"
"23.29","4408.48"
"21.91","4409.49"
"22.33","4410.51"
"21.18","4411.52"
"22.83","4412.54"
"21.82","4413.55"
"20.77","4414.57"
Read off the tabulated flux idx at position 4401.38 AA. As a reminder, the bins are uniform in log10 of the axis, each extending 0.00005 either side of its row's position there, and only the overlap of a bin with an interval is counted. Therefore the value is 25.98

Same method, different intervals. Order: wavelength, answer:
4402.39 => 24.54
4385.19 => 5.637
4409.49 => 21.91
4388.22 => 1.598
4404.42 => 24.32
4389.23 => 6.013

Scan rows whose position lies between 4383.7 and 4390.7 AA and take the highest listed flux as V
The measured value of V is 17.04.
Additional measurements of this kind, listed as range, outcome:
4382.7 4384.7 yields 16.91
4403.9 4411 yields 24.43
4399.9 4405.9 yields 27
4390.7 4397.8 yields 29.16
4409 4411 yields 22.33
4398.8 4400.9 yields 27.47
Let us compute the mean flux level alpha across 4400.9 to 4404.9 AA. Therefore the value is 24.9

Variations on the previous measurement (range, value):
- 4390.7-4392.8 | 28.4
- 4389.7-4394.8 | 26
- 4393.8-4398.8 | 27.5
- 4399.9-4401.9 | 26.4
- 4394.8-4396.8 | 28.3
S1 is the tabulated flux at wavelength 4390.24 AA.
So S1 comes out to 17.04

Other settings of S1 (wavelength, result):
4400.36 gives 27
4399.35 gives 27.47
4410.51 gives 22.33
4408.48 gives 23.29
